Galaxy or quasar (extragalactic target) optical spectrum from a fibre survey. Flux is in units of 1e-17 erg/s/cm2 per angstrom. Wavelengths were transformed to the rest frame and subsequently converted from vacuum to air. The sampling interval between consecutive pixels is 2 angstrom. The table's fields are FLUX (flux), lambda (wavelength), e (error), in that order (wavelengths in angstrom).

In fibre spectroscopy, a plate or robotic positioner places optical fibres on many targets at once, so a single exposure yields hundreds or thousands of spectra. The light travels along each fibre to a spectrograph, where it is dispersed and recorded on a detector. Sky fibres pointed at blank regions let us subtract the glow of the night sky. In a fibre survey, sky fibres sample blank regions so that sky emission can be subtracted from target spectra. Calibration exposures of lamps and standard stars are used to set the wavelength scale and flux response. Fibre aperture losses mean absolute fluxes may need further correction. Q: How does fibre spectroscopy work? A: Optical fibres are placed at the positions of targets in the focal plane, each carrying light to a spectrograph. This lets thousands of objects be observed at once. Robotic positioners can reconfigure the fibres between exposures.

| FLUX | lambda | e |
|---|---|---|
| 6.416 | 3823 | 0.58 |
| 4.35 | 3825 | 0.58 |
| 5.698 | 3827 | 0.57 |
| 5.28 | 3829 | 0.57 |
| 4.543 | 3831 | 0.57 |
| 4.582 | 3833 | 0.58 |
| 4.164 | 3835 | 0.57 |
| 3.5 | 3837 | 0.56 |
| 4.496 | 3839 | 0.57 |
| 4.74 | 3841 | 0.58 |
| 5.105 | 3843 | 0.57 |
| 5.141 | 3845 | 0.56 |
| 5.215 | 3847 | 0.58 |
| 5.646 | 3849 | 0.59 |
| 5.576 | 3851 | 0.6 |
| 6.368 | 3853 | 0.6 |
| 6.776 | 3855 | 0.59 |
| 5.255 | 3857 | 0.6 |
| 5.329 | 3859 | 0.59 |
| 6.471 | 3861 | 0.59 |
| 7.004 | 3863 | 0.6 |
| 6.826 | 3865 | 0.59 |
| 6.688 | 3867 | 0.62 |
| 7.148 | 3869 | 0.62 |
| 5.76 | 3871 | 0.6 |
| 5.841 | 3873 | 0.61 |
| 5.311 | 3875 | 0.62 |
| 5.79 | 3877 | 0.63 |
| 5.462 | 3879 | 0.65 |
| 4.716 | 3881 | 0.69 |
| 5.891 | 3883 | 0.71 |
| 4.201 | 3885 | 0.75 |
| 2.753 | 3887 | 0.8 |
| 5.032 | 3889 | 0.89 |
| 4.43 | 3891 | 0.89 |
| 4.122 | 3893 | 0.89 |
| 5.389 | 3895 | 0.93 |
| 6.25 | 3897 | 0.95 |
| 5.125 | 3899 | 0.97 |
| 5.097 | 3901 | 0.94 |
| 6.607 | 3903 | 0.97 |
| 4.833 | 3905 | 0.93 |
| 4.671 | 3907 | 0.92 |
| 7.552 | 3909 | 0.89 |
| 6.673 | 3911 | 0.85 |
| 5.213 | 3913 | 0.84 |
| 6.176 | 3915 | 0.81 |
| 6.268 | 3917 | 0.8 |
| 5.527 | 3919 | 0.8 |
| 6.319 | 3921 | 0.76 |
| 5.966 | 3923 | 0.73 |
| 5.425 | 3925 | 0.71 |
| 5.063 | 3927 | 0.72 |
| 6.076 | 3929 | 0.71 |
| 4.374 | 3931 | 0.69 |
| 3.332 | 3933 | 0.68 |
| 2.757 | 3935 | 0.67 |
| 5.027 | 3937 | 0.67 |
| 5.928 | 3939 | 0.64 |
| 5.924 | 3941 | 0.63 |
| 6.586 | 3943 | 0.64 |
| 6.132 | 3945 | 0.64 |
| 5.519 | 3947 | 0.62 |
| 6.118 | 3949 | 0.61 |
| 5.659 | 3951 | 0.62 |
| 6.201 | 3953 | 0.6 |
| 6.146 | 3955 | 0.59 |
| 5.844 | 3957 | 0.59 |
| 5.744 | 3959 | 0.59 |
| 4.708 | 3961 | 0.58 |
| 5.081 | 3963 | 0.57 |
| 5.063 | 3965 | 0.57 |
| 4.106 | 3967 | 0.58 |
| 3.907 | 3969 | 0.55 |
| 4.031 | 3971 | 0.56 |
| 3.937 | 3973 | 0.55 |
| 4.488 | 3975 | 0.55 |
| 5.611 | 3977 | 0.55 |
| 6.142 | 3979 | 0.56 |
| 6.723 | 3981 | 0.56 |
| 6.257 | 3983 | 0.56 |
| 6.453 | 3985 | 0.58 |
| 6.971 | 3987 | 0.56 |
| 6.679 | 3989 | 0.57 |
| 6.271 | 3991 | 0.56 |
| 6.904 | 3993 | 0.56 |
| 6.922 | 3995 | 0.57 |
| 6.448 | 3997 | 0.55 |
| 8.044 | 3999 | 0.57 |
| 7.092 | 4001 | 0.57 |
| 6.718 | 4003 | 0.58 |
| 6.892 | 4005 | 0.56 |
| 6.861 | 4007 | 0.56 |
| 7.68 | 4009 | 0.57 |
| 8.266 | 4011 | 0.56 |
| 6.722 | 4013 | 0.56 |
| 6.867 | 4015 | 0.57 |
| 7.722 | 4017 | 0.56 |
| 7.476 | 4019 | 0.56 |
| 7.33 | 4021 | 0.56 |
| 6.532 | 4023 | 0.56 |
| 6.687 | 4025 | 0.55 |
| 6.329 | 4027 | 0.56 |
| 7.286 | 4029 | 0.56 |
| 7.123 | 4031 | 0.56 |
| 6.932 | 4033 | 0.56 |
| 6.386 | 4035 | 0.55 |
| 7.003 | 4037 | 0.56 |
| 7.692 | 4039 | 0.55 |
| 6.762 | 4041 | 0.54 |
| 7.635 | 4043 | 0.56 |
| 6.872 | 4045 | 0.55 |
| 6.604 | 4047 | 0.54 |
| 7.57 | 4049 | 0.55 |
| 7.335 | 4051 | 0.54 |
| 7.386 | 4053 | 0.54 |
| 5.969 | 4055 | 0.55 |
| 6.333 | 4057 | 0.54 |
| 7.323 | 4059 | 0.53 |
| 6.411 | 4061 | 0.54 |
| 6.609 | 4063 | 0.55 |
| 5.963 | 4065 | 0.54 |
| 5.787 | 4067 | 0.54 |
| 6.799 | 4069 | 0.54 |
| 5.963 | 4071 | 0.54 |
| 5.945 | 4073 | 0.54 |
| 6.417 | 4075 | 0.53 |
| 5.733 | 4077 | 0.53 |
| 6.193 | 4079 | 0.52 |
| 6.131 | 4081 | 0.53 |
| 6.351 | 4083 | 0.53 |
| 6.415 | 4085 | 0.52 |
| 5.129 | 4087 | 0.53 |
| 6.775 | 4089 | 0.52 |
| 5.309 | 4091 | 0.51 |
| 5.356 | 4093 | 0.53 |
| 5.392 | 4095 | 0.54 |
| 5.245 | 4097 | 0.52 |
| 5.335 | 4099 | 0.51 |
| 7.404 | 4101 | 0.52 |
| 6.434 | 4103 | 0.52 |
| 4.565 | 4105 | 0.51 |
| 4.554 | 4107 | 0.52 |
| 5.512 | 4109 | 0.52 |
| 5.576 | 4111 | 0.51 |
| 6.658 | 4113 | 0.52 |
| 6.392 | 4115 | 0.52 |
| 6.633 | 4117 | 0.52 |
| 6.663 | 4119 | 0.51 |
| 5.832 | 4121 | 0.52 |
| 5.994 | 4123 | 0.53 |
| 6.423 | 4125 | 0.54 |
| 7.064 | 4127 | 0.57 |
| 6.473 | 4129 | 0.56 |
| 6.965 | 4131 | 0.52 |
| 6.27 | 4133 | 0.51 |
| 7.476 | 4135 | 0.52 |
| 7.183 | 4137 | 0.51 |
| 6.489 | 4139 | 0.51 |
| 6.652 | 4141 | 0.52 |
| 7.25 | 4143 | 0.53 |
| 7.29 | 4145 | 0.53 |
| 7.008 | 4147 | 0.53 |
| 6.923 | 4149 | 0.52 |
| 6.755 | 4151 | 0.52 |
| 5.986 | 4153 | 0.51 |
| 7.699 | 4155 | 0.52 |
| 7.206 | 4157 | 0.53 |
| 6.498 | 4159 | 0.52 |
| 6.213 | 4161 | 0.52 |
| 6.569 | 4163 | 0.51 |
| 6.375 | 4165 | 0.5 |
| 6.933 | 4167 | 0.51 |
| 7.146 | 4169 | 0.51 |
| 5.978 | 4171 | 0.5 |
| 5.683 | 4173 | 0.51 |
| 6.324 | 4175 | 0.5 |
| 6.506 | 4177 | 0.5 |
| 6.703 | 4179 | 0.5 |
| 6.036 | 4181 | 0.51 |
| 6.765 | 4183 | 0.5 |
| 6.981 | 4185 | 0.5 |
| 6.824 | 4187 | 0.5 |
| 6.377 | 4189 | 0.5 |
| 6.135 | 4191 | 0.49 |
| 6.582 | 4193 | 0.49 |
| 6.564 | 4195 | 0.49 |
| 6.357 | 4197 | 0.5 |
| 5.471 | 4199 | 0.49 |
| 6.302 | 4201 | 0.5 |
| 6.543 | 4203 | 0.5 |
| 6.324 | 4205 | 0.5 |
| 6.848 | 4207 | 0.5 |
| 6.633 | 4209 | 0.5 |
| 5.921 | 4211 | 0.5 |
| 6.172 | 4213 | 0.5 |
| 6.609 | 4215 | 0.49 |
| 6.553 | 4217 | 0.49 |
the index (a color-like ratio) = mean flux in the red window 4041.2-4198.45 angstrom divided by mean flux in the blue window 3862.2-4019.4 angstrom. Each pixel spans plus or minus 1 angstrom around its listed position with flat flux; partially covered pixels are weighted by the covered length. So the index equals 1.11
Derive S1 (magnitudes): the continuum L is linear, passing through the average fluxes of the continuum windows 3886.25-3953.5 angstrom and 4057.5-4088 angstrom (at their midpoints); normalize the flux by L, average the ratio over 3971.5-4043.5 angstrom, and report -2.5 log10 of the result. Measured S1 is -0.15 mag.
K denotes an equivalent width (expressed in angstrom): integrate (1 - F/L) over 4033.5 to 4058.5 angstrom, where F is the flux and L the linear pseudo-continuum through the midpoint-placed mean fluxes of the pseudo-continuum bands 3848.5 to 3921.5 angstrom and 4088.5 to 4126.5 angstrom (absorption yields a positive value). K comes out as -4.8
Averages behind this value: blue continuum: 5.67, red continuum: 5.9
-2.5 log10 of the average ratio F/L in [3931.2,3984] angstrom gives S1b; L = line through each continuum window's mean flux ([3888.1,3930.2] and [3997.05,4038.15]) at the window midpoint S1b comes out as 0.19 mag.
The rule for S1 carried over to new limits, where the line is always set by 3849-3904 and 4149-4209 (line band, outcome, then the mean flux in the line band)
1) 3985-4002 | -0.158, 6.89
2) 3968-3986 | 0.121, 5.28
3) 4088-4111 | 0.119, 5.62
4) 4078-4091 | 0.023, 6.1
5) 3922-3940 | 0.180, 4.88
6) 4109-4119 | 0.009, 6.27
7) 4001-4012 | -0.209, 7.27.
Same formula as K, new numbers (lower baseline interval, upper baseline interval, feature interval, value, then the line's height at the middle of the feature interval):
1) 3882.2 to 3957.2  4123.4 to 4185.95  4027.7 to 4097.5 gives -3.19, 6.2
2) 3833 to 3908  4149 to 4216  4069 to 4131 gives 1.69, 6.19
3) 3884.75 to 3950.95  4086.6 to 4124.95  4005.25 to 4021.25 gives -4.93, 5.61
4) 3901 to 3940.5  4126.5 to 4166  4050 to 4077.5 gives -0.54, 6.32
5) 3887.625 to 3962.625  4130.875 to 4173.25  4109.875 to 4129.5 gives 0.66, 6.58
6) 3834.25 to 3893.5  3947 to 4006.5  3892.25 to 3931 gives -0.55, 5.6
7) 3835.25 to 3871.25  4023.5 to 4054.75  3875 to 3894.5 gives 3.80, 5.91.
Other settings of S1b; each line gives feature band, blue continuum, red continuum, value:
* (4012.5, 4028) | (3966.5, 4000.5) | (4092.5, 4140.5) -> -0.16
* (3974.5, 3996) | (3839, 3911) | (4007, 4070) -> 0.02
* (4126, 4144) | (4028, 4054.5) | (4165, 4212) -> -0.03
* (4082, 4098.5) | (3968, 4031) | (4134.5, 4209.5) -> 0.15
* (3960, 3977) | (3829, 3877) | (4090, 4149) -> 0.29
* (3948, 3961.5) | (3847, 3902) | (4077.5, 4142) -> -0.01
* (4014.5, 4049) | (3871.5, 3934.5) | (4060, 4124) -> -0.21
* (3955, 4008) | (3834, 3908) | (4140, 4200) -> -0.02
